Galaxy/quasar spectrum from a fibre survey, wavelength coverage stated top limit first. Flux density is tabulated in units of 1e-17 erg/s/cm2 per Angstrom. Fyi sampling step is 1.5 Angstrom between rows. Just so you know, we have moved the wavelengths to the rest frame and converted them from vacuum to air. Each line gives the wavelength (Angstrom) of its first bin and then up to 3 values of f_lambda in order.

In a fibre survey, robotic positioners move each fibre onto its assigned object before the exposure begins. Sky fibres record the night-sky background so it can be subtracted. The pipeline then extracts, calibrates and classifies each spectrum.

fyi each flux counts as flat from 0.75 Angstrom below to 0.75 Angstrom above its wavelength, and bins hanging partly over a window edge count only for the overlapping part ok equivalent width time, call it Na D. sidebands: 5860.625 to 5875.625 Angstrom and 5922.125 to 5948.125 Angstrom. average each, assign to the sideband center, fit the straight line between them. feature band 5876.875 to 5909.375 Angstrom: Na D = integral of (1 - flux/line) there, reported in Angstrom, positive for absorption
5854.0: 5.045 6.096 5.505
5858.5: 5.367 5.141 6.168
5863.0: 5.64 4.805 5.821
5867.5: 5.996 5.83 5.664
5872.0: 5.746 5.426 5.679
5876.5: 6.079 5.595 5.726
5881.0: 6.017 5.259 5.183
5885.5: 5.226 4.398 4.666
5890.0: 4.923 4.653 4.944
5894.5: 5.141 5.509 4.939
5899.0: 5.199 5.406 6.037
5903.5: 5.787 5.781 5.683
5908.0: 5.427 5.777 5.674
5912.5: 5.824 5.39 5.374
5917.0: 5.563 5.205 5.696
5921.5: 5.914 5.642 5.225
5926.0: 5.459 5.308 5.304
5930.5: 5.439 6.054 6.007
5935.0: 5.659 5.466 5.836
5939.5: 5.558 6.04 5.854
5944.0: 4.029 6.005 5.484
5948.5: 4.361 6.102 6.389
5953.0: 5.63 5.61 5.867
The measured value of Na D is 1.70 Angstrom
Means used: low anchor 5.67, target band 5.33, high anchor 5.54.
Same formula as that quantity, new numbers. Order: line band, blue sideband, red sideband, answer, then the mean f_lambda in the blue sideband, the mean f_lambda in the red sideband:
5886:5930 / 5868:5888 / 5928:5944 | 1.6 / 5.52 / 5.64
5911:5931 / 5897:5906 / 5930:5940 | 0.6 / 5.55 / 5.73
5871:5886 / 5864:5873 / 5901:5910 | 0.2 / 5.66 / 5.74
